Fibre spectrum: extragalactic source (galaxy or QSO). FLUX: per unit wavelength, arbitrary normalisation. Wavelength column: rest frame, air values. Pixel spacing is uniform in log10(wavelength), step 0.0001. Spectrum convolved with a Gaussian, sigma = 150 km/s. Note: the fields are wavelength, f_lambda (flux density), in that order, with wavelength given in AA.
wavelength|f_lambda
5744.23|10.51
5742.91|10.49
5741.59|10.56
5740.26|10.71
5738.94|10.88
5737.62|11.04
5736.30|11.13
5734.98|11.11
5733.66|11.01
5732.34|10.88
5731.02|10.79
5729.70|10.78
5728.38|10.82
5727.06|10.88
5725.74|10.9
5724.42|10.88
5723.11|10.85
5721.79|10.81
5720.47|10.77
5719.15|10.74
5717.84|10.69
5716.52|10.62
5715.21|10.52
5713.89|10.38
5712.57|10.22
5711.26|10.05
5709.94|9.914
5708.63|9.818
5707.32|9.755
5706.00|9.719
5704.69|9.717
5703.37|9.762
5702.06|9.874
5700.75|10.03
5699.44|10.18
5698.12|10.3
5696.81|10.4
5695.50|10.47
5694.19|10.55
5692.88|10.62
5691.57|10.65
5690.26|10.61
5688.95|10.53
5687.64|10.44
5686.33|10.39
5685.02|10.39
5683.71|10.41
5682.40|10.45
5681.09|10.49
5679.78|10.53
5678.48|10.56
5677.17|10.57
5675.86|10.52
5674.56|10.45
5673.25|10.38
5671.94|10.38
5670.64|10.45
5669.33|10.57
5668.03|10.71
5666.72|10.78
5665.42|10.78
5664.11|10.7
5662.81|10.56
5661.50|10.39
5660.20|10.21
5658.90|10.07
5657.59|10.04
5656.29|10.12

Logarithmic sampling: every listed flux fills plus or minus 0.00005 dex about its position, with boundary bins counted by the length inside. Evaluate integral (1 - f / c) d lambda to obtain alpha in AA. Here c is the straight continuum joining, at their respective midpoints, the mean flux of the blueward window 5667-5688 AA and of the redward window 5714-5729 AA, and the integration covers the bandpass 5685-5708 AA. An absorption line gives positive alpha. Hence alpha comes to 0.8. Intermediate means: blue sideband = 10.5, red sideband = 10.8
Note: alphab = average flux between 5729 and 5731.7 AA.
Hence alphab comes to 10.8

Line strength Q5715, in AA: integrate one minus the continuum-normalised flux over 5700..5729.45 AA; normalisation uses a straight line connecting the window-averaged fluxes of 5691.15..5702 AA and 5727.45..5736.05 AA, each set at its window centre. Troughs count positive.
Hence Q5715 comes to 0.8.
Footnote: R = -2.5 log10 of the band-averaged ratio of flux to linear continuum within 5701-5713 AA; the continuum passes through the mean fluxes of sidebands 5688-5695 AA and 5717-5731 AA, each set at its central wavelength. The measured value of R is 0.09 mag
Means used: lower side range 10.6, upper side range 10.8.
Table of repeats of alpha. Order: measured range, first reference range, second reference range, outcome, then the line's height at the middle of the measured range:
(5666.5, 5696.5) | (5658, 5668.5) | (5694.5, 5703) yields -0.46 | 10.4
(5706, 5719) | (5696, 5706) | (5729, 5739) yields 0.17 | 10.3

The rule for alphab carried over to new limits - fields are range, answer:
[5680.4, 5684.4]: 10.4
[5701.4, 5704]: 9.84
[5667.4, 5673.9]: 10.5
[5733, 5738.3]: 11.1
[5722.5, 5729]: 10.9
